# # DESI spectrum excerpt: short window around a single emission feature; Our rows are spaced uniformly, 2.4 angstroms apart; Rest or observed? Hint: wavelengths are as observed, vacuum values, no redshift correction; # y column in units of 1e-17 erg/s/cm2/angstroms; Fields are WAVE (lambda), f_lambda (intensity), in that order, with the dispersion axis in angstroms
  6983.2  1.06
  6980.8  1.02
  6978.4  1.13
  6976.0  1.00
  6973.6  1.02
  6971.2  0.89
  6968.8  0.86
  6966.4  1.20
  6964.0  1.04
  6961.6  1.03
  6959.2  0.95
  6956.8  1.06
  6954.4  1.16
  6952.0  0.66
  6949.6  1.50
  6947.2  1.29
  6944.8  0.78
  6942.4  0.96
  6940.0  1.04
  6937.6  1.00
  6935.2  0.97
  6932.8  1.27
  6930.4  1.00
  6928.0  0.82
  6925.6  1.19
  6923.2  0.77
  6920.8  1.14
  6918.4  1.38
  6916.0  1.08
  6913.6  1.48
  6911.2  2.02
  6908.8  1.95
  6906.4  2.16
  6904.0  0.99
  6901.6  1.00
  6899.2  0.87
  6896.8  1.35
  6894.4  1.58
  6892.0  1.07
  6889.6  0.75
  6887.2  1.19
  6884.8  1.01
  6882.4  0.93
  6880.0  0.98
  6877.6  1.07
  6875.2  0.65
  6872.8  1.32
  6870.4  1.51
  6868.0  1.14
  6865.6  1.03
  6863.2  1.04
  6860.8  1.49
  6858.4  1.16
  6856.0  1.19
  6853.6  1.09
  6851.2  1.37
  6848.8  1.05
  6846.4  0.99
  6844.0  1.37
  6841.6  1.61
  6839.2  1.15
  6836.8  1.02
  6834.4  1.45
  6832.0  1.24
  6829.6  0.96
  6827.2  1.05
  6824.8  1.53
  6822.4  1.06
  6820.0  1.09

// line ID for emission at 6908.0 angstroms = [O III]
